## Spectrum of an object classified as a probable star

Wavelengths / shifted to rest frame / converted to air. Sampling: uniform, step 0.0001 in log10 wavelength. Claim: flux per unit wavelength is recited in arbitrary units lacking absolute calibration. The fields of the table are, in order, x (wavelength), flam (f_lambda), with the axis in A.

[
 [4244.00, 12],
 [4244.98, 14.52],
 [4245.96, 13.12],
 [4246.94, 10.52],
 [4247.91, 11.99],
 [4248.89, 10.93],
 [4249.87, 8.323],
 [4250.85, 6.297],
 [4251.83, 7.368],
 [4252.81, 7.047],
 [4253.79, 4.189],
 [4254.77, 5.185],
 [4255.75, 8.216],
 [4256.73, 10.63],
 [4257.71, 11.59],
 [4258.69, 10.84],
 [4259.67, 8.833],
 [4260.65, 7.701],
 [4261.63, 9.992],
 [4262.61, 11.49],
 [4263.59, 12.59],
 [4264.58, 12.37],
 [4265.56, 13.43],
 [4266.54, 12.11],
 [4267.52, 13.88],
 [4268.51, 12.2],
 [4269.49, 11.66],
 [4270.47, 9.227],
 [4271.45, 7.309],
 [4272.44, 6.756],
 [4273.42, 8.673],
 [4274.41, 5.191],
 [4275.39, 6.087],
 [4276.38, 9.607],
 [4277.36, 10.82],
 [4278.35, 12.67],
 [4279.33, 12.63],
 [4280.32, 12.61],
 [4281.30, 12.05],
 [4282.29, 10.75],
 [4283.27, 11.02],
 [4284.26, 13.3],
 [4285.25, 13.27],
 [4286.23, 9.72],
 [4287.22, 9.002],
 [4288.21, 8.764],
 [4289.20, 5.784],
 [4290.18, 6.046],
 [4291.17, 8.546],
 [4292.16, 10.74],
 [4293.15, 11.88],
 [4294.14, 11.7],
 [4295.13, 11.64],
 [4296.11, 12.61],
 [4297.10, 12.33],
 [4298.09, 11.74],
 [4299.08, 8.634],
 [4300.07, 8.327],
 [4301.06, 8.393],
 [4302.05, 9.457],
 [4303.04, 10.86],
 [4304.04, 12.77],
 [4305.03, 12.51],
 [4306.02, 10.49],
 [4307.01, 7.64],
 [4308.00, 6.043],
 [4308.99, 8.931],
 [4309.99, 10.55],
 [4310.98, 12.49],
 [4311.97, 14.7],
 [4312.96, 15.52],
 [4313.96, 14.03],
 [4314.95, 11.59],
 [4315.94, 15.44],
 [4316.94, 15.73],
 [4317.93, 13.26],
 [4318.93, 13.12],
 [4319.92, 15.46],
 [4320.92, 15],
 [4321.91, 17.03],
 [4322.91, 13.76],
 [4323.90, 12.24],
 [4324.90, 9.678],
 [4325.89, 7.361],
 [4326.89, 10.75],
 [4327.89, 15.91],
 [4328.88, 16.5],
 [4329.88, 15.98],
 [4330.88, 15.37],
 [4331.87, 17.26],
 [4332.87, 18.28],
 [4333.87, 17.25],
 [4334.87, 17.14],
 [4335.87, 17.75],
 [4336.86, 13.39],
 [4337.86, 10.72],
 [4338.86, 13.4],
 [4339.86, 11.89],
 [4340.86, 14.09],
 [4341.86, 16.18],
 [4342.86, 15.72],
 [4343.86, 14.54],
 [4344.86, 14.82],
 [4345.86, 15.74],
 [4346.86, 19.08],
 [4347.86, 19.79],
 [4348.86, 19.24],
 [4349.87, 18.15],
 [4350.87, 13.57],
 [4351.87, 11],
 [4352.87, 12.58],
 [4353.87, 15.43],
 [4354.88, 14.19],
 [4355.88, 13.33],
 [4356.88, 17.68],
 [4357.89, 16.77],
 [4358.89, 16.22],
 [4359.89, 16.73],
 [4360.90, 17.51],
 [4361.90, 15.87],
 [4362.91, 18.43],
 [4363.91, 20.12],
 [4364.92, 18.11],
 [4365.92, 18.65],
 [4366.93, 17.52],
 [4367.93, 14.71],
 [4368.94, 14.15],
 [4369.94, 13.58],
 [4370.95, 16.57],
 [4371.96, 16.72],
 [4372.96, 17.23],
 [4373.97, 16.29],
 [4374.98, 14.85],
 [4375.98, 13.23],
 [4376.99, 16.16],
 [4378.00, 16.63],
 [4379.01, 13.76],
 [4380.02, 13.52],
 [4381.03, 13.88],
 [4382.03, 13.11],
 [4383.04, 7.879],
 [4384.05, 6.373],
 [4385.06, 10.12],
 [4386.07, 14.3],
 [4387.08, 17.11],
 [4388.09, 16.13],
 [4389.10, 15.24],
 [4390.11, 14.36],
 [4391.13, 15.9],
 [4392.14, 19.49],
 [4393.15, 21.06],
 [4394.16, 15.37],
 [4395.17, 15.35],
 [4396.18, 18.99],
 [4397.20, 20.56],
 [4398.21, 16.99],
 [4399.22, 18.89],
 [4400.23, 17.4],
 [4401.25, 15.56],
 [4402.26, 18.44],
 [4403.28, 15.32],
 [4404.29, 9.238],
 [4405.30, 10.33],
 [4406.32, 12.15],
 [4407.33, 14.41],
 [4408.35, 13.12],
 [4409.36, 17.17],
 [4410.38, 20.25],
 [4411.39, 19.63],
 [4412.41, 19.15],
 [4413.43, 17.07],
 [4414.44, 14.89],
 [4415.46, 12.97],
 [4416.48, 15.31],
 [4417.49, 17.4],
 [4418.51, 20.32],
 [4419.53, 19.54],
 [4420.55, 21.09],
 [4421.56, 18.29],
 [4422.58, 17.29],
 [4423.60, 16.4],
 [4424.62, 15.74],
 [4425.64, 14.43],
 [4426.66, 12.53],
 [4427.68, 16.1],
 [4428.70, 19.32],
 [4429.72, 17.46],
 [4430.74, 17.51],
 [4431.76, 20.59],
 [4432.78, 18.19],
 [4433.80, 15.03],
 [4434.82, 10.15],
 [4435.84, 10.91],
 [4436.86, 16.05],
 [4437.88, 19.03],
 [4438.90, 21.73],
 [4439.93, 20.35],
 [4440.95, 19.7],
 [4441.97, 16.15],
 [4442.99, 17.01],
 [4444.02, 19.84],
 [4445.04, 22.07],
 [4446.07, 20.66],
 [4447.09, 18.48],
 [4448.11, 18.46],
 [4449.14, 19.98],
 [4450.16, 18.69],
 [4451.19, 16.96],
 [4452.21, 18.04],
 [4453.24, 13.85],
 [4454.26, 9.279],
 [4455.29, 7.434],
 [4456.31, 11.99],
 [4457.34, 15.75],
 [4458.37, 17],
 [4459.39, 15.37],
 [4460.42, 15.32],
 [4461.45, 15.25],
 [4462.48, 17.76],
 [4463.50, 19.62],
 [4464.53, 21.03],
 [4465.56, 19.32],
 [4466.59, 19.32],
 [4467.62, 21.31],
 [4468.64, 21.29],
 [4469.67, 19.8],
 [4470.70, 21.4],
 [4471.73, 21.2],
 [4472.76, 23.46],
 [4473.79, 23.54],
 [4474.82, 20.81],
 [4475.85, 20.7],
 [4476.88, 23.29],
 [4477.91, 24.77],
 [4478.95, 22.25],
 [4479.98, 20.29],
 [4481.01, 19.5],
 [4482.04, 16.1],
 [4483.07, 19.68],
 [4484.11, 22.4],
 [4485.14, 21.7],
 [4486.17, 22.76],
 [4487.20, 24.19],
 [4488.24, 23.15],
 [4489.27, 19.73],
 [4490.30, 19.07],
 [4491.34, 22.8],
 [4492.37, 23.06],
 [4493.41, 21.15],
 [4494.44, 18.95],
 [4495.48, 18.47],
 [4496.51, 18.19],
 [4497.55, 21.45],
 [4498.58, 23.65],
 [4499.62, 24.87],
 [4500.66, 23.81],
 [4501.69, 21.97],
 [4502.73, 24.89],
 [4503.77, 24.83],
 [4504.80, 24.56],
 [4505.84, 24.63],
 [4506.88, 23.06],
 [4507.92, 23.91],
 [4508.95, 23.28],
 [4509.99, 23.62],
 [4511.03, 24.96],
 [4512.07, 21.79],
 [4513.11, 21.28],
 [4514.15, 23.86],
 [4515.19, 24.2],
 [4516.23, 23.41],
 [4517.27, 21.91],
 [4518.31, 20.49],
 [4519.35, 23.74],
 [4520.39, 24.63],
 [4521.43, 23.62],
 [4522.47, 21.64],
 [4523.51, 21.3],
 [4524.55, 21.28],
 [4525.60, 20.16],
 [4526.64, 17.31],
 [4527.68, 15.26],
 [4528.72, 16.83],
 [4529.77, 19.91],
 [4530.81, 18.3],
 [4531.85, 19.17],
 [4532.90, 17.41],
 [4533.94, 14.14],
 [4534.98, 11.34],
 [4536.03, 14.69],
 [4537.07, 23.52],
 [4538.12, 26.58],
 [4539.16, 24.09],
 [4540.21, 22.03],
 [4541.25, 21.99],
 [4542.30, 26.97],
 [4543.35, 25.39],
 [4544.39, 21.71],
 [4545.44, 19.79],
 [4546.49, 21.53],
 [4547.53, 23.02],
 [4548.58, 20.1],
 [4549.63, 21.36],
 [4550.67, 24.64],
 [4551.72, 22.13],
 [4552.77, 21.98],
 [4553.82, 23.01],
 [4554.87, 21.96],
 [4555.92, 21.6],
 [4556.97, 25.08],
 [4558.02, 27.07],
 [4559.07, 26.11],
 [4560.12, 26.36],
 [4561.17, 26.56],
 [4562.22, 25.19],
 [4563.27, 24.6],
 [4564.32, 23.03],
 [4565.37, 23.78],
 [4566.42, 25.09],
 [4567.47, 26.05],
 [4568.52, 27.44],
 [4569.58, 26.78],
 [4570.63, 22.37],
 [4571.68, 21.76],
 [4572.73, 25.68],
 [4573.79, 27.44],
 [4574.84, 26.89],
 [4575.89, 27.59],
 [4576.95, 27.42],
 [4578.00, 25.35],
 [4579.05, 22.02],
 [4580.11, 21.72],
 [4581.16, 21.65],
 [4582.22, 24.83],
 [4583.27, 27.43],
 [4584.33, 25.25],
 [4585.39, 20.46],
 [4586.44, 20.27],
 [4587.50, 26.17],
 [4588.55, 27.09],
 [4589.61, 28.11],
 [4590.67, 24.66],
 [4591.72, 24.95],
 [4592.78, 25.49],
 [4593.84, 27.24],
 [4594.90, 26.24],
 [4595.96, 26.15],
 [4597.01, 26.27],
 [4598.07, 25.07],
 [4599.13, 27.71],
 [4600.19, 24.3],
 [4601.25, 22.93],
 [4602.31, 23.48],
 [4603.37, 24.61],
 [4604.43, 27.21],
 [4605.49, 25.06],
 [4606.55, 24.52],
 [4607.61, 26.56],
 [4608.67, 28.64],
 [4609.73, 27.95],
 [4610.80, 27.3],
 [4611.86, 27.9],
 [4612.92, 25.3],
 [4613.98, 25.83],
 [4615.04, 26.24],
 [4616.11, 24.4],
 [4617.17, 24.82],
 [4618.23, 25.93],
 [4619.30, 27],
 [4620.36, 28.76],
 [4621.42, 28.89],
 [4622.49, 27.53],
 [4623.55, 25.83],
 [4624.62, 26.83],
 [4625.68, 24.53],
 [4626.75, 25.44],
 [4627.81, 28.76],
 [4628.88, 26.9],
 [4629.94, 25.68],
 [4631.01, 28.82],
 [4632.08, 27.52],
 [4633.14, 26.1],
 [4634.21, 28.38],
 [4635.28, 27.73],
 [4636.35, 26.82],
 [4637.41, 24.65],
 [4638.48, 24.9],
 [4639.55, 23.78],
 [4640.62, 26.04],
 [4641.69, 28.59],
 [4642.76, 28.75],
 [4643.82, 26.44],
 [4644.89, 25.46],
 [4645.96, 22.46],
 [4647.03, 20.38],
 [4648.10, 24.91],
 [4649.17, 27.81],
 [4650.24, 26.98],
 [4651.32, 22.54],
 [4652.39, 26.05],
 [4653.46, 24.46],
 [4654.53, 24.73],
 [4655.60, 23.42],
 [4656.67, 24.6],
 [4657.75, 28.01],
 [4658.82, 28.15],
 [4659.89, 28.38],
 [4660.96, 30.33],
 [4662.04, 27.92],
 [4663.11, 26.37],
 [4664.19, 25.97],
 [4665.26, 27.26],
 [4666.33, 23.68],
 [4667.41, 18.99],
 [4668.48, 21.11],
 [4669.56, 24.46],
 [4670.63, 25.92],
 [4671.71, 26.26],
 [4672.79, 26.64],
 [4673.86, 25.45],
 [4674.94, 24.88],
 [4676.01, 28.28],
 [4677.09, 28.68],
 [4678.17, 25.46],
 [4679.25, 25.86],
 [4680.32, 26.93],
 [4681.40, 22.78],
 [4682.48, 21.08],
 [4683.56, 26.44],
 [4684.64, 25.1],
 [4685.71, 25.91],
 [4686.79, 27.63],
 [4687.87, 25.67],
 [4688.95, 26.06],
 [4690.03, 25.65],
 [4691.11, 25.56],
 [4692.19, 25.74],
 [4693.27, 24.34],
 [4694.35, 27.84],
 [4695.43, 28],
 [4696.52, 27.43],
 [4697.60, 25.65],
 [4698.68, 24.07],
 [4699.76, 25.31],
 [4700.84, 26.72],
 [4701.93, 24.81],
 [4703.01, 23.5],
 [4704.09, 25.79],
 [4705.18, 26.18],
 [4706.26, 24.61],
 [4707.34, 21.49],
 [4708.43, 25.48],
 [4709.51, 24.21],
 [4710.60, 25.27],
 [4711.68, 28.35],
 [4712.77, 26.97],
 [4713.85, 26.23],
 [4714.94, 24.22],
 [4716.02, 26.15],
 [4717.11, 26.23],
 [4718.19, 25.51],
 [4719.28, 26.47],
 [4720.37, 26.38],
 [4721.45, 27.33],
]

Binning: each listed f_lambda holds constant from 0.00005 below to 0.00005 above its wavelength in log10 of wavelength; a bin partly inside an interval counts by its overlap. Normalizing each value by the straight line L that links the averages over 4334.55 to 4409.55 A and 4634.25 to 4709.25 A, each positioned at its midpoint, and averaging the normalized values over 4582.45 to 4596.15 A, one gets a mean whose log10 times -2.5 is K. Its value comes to -0.11 mag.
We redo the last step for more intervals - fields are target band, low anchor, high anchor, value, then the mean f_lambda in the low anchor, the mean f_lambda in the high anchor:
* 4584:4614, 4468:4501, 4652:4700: -0.07 mag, 21.5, 25.7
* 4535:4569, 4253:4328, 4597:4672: -0.05 mag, 10.8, 26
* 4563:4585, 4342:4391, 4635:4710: -0.12 mag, 15.4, 25.6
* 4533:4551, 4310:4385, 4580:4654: 0.08 mag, 14.9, 25.8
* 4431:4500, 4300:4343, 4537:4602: 0.04 mag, 13.2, 24.5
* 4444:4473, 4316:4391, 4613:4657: 0.08 mag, 15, 26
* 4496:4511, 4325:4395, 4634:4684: -0.16 mag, 15.3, 25.6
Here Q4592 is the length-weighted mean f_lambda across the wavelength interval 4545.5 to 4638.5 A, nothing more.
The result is 25.3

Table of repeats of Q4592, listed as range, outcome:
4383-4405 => 15.6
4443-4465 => 16.8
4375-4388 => 13.2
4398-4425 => 16.5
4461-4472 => 19.8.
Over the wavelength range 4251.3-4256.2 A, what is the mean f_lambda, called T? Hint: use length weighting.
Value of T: 6.38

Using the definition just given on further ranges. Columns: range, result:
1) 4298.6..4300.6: 8.48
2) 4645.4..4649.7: 23.9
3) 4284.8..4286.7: 11.5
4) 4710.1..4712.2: 26.9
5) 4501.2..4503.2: 23.4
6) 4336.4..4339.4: 12.5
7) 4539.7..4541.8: 22.1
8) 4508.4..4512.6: 23.4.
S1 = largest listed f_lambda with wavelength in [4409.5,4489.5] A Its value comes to 24.77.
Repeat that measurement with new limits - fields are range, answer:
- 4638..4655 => 28.75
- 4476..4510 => 24.89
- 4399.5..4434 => 21.09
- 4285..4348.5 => 19.79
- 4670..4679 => 28.68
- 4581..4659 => 28.89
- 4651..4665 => 30.33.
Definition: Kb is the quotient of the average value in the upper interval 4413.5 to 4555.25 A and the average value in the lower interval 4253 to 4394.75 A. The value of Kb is 1.52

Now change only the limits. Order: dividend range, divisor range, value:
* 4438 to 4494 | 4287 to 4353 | 1.49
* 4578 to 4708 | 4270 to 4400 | 1.89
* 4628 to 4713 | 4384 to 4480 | 1.49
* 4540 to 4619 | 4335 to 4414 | 1.59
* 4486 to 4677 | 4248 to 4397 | 1.87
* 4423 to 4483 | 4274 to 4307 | 1.75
